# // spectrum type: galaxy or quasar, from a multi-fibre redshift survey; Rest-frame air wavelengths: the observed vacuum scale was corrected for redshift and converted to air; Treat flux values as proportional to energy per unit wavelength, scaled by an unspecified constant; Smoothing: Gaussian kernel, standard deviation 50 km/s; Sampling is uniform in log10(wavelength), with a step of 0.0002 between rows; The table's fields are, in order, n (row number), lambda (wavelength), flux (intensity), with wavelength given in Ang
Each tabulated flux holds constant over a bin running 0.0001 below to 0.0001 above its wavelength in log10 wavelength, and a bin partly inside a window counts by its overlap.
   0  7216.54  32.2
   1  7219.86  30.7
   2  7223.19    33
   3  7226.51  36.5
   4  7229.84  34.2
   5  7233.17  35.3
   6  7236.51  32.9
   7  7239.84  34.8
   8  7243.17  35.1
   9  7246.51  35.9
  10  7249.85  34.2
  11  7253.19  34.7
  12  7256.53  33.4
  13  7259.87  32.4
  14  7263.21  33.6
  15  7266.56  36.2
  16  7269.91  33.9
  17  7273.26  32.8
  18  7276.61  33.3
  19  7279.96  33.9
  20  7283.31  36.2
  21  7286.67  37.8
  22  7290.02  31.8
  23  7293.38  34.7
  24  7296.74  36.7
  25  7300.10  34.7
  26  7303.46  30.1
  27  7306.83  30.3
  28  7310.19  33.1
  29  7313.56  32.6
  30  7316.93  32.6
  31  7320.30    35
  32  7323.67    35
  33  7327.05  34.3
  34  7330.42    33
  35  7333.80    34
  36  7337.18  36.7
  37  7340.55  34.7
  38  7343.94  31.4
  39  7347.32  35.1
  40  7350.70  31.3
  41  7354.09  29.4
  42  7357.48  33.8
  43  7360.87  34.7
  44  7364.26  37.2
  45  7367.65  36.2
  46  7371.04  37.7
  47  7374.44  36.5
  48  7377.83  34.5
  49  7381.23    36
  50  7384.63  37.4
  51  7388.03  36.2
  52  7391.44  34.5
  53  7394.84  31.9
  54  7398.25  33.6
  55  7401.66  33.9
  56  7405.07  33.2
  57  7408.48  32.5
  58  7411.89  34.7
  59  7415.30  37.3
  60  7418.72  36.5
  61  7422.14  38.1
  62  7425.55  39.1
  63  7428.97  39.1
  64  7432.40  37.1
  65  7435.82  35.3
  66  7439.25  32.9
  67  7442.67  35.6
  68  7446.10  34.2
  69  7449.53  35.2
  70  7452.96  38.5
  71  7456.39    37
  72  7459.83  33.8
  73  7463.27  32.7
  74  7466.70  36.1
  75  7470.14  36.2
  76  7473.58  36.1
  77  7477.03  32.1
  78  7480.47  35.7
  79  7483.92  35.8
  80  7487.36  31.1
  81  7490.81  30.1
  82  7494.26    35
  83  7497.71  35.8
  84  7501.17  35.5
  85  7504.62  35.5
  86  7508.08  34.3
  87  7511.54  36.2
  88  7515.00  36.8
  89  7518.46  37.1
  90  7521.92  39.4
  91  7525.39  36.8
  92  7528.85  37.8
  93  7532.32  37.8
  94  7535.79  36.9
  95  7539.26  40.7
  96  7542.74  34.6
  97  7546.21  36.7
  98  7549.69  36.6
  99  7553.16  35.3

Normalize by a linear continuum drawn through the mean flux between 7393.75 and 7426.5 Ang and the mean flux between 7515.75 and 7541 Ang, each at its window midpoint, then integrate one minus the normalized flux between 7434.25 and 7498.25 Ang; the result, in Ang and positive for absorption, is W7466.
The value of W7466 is 3.1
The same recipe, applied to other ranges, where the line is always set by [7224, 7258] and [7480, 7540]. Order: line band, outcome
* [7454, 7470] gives 0.24 Ang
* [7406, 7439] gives -0.79 Ang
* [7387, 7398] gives 0.43 Ang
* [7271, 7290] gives 0.19 Ang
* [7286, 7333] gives 1.86 Ang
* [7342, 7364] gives 1.41 Ang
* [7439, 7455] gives 0.05 Ang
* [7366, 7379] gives -0.37 Ang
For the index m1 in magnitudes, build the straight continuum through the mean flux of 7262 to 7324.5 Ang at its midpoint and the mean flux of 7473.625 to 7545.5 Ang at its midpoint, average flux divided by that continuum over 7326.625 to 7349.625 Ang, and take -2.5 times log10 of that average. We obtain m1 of 0.01 mag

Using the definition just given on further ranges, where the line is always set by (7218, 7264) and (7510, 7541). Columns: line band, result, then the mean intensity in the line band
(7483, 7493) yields 0.16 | 32.2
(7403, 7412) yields 0.09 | 33.3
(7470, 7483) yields 0.07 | 34.9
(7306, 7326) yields 0.06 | 33.3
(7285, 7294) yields 0.00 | 34.8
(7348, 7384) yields 0.03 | 34.8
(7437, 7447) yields 0.07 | 34.3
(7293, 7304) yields 0.01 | 34.4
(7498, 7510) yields 0.07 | 35.2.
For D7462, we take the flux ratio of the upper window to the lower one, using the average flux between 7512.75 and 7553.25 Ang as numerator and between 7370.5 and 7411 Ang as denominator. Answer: 1.07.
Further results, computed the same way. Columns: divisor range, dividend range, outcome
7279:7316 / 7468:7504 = 1.02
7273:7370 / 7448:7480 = 1.04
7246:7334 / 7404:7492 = 1.04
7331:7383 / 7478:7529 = 1.02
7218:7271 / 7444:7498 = 1.02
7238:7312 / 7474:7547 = 1.05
